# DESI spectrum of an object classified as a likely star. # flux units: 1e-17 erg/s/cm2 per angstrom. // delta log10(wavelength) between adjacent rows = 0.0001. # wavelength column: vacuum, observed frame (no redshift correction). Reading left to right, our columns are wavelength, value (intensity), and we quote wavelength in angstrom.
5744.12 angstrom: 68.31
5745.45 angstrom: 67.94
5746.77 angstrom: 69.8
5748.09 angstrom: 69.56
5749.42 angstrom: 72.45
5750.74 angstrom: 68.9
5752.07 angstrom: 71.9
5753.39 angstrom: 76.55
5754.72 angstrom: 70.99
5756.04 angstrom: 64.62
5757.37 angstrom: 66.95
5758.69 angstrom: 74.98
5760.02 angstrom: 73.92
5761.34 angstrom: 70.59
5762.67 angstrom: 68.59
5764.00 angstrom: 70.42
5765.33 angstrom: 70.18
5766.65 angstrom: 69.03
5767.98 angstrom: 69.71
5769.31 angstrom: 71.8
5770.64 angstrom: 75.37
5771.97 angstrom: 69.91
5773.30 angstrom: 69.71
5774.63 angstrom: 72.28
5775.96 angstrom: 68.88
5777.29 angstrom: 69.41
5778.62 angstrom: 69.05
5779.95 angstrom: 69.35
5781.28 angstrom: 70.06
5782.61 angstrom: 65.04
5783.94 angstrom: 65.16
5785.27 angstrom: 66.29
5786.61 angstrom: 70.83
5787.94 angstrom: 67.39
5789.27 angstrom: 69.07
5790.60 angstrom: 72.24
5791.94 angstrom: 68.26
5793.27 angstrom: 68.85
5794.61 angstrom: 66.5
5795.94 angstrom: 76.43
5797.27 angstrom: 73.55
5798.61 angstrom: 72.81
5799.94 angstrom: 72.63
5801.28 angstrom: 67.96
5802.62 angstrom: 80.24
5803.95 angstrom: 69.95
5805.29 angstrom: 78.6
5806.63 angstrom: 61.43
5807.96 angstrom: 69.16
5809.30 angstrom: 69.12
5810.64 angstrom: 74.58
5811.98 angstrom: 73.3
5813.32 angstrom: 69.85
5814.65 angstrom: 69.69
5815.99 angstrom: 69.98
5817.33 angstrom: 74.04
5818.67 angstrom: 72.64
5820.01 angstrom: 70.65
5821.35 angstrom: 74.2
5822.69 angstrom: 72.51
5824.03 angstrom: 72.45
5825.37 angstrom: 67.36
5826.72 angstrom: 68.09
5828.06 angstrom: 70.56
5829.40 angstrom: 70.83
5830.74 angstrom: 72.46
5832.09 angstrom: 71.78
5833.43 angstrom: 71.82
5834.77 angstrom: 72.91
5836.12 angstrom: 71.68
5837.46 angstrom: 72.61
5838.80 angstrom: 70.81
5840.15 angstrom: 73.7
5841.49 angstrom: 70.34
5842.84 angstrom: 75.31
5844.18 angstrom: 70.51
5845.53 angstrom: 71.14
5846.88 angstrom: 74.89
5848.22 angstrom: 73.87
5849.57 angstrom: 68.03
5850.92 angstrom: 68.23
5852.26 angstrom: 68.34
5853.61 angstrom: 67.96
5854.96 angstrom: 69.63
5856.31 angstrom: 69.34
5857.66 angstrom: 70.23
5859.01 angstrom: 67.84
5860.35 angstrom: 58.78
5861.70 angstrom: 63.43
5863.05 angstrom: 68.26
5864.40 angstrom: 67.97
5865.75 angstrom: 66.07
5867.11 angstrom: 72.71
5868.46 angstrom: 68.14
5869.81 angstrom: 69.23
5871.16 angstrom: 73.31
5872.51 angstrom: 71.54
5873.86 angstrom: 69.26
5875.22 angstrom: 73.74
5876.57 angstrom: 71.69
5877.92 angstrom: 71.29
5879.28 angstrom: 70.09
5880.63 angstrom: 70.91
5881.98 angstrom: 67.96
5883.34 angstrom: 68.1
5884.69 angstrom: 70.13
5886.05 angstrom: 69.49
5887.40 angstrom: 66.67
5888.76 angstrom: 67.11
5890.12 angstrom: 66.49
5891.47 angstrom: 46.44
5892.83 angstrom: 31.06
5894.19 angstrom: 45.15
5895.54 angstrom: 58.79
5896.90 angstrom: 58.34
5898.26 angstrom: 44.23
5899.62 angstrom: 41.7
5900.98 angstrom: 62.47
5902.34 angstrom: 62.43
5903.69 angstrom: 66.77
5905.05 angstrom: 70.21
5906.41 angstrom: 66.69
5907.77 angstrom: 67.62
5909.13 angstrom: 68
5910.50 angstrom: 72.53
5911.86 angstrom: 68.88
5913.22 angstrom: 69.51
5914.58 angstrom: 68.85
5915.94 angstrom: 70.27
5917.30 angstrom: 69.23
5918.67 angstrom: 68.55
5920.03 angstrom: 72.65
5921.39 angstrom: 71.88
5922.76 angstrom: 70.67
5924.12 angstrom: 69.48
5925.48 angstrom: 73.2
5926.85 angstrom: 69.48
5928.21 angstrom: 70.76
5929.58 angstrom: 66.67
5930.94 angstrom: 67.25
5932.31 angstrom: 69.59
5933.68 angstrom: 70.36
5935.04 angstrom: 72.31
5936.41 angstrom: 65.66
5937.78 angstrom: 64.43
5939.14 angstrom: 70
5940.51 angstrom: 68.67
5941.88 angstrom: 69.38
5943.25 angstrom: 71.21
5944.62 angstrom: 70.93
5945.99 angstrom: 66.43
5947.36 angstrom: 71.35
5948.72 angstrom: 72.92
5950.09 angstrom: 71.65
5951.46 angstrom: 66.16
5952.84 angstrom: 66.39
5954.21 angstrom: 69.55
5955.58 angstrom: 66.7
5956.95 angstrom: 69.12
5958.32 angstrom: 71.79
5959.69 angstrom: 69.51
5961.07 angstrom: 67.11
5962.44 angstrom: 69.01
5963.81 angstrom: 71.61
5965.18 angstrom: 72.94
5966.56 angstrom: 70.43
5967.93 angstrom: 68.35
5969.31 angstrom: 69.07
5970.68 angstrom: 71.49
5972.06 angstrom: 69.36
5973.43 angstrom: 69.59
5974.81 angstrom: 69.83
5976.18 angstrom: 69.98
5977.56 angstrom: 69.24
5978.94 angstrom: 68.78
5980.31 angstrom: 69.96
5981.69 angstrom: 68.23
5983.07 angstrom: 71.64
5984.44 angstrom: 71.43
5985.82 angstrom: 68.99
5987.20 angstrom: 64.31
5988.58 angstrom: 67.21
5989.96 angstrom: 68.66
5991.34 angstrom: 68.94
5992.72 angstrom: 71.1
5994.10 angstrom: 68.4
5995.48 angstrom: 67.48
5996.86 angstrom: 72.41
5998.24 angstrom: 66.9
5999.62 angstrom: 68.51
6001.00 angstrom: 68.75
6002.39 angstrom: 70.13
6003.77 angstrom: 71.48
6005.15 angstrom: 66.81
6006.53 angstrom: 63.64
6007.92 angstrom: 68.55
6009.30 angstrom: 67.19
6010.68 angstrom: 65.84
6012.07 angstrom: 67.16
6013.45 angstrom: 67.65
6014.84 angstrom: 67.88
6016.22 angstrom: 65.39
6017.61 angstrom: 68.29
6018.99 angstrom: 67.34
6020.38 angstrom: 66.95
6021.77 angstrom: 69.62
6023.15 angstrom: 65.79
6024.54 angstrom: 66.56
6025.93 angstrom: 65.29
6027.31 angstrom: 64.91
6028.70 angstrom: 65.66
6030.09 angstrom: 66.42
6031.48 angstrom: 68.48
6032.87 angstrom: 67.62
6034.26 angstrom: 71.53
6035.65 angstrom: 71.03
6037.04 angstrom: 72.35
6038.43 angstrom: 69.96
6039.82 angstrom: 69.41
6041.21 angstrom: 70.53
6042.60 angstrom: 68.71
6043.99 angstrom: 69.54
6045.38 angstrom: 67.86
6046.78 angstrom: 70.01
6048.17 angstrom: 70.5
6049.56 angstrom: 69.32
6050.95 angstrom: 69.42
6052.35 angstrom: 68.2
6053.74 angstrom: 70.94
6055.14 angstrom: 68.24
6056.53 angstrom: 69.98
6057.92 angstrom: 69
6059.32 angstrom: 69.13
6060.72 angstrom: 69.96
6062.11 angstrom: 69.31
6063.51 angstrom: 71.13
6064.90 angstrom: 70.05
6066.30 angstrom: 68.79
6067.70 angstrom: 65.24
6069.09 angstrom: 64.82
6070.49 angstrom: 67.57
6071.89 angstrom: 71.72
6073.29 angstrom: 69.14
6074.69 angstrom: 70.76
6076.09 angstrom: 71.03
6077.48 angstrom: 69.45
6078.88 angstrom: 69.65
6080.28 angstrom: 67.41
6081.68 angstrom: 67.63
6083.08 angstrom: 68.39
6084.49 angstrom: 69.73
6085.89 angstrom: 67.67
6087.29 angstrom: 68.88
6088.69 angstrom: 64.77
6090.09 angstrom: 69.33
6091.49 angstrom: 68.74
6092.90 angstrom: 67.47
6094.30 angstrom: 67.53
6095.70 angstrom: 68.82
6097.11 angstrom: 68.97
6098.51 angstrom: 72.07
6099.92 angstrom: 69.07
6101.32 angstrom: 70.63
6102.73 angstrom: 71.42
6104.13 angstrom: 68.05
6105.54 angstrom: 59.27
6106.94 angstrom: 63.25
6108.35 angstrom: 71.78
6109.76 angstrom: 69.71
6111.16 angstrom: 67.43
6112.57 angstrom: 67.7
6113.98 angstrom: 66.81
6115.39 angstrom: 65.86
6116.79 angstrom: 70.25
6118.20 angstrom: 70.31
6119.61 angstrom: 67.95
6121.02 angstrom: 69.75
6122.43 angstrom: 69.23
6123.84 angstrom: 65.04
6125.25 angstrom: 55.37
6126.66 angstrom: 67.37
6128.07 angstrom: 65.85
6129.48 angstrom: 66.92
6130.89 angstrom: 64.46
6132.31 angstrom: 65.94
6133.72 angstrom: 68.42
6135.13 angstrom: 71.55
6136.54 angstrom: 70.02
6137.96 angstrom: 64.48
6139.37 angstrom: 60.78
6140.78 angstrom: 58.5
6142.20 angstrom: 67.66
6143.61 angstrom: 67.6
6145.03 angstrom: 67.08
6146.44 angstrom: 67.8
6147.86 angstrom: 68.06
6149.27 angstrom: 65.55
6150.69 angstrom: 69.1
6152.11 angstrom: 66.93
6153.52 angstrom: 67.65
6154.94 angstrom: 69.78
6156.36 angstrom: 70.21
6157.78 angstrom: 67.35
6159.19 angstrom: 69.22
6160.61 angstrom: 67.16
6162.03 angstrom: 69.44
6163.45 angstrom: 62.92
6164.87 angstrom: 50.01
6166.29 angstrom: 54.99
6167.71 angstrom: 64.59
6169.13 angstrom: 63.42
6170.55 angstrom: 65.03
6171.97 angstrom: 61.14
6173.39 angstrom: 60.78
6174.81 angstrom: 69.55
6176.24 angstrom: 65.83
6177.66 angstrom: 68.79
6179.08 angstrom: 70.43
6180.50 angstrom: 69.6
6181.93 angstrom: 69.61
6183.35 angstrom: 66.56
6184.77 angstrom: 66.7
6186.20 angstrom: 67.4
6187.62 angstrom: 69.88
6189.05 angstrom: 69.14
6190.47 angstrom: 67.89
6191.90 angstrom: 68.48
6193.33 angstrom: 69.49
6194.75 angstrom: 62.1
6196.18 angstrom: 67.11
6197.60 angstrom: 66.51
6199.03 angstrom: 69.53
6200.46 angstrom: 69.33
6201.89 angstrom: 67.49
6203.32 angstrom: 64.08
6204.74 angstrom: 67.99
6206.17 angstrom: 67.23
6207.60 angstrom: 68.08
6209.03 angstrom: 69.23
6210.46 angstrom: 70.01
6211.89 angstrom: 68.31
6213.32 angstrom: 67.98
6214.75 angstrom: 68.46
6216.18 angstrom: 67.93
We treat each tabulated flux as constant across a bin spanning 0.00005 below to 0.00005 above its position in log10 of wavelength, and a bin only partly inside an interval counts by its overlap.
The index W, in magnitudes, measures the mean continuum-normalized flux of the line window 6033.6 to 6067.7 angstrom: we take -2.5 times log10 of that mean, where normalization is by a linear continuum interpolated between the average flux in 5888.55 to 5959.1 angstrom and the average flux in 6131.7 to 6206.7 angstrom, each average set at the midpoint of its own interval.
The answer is -0.06 mag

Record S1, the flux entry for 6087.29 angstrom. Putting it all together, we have 68.88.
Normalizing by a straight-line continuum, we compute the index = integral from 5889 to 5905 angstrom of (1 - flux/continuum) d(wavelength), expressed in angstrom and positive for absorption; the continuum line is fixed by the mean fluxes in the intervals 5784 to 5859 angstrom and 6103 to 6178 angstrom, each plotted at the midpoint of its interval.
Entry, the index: 3.6 angstrom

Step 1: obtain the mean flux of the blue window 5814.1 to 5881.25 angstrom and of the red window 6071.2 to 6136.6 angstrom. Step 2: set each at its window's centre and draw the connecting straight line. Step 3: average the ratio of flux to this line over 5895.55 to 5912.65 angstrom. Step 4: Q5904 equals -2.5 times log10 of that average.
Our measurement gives 0.12 mag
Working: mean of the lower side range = 70.5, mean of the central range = 62.4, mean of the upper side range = 68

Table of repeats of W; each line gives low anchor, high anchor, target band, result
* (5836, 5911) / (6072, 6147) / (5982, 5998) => -0.03 mag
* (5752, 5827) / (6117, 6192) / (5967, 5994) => -0.01 mag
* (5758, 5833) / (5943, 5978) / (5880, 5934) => 0.08 mag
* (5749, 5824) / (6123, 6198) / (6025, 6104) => -0.03 mag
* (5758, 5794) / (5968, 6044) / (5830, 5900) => 0.04 mag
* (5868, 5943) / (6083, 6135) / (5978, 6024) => -0.02 mag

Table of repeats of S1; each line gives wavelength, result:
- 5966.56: 70.43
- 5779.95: 69.35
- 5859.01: 67.84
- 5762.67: 68.59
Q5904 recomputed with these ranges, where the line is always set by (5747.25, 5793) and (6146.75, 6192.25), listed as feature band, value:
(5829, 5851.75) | -0.04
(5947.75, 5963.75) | -0.02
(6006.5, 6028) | 0.01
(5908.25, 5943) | -0.02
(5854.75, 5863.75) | 0.04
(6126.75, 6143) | 0.01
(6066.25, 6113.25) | -0.02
